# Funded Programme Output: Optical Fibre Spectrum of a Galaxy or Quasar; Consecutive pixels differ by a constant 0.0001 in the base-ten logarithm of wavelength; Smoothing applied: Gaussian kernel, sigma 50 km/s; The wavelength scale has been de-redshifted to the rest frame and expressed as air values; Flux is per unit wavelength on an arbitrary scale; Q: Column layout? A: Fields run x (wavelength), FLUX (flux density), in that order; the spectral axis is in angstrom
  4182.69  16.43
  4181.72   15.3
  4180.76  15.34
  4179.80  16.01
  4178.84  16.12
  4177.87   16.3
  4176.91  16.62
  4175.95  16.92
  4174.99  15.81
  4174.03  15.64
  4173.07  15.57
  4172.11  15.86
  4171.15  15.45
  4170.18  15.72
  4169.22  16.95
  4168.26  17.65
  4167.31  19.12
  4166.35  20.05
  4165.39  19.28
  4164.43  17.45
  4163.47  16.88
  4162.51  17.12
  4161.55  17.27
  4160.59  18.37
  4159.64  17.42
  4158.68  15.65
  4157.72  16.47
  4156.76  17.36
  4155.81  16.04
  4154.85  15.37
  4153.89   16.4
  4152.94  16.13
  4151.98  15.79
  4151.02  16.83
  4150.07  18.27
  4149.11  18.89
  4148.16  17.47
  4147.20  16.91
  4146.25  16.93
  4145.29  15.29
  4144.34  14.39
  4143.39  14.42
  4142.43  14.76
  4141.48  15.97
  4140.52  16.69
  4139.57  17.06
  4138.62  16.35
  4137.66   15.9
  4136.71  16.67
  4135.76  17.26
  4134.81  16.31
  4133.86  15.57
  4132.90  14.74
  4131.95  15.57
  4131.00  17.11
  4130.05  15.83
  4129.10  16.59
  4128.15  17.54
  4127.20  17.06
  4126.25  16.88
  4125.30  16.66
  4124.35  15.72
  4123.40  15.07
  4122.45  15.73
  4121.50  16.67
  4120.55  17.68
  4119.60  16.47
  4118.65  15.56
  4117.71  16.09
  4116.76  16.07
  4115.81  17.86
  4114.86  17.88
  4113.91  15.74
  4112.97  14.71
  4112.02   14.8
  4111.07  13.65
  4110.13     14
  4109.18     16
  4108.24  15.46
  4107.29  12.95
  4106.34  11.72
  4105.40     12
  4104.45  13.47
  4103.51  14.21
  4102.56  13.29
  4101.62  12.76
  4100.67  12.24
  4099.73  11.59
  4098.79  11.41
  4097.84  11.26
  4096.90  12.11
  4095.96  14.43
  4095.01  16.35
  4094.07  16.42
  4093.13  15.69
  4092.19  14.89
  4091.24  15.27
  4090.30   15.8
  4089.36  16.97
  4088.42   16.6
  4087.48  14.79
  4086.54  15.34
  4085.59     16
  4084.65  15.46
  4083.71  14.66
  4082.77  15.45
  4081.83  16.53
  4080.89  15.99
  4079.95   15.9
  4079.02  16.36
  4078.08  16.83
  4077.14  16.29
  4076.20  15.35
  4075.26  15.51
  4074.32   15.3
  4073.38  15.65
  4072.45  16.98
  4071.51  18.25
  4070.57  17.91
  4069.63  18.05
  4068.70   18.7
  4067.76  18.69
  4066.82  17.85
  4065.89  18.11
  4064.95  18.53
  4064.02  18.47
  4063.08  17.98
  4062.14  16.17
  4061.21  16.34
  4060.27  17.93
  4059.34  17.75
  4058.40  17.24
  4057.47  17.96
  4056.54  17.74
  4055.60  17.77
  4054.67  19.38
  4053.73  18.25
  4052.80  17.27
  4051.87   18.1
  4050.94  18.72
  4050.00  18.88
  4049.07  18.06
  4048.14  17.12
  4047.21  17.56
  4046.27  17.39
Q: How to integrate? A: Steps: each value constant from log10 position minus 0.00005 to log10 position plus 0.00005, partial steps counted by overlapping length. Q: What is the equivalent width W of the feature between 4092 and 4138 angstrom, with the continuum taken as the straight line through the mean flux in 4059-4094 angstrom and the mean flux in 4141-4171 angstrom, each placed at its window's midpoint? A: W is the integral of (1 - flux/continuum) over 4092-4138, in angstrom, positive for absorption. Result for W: 4.3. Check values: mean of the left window 16.6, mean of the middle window 15.1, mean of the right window 16.8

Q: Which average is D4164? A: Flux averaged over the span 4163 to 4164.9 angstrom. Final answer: 17.2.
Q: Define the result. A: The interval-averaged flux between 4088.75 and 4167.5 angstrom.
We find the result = 15.8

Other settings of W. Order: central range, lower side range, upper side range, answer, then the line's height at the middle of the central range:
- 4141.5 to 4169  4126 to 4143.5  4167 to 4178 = -0.9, 16.4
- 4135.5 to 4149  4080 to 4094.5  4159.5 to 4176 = 0.4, 16.7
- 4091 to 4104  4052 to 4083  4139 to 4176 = 2.6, 17.1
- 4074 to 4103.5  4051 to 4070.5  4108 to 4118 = 3.2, 16.7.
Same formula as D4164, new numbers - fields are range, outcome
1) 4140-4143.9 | 15.5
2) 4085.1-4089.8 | 15.9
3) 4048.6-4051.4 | 18.5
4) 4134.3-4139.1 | 16.5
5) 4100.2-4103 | 12.8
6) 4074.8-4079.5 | 16.1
